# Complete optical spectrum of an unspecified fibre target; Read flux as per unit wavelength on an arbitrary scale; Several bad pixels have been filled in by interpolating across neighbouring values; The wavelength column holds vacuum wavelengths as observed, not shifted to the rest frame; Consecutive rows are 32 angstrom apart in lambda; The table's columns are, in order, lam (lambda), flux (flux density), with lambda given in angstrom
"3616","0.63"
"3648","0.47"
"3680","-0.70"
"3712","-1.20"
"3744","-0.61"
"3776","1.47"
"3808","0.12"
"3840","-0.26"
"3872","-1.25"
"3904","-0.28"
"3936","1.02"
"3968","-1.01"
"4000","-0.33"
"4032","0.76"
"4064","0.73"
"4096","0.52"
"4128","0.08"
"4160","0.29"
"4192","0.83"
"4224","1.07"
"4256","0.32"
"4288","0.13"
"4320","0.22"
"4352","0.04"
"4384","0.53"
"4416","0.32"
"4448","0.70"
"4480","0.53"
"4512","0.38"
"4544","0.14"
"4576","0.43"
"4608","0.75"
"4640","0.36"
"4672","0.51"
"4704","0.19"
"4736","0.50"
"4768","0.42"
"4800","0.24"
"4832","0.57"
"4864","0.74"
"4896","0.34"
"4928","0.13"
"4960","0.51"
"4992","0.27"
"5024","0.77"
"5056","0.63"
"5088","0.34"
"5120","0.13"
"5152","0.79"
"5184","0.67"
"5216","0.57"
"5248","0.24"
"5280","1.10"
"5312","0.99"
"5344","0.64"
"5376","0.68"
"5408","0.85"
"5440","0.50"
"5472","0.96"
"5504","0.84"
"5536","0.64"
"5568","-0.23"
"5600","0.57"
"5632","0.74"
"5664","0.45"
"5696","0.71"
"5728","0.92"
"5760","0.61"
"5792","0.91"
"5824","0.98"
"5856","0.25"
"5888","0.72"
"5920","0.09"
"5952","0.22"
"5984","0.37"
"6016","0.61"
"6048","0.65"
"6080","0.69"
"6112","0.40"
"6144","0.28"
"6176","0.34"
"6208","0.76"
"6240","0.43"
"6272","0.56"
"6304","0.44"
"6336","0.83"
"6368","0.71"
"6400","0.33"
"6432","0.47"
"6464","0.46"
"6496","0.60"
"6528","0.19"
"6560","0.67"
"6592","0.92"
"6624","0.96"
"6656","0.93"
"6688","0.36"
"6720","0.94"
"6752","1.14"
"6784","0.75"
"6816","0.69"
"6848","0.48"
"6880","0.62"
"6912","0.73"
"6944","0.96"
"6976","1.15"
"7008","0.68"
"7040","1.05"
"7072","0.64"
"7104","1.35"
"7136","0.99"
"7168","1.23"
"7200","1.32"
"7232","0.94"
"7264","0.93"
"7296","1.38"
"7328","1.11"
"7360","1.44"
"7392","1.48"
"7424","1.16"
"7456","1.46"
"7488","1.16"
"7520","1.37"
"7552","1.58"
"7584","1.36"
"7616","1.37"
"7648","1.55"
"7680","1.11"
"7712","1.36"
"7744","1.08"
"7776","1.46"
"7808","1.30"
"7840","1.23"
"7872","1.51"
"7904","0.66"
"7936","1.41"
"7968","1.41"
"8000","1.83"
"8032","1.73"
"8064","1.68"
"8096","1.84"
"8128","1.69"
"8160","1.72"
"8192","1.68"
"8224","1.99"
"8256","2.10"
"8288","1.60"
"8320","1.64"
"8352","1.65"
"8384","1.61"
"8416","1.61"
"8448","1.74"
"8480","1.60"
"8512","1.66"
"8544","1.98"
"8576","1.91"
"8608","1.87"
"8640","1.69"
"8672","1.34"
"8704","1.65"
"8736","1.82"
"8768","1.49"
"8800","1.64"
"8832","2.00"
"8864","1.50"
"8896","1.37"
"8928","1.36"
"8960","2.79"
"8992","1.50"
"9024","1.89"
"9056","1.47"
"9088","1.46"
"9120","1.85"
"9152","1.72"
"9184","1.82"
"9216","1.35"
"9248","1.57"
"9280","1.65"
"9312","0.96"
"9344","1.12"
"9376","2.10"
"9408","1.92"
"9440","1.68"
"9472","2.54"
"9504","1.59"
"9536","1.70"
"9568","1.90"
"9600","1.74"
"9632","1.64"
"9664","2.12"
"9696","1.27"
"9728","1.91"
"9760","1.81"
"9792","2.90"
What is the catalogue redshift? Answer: 0.782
